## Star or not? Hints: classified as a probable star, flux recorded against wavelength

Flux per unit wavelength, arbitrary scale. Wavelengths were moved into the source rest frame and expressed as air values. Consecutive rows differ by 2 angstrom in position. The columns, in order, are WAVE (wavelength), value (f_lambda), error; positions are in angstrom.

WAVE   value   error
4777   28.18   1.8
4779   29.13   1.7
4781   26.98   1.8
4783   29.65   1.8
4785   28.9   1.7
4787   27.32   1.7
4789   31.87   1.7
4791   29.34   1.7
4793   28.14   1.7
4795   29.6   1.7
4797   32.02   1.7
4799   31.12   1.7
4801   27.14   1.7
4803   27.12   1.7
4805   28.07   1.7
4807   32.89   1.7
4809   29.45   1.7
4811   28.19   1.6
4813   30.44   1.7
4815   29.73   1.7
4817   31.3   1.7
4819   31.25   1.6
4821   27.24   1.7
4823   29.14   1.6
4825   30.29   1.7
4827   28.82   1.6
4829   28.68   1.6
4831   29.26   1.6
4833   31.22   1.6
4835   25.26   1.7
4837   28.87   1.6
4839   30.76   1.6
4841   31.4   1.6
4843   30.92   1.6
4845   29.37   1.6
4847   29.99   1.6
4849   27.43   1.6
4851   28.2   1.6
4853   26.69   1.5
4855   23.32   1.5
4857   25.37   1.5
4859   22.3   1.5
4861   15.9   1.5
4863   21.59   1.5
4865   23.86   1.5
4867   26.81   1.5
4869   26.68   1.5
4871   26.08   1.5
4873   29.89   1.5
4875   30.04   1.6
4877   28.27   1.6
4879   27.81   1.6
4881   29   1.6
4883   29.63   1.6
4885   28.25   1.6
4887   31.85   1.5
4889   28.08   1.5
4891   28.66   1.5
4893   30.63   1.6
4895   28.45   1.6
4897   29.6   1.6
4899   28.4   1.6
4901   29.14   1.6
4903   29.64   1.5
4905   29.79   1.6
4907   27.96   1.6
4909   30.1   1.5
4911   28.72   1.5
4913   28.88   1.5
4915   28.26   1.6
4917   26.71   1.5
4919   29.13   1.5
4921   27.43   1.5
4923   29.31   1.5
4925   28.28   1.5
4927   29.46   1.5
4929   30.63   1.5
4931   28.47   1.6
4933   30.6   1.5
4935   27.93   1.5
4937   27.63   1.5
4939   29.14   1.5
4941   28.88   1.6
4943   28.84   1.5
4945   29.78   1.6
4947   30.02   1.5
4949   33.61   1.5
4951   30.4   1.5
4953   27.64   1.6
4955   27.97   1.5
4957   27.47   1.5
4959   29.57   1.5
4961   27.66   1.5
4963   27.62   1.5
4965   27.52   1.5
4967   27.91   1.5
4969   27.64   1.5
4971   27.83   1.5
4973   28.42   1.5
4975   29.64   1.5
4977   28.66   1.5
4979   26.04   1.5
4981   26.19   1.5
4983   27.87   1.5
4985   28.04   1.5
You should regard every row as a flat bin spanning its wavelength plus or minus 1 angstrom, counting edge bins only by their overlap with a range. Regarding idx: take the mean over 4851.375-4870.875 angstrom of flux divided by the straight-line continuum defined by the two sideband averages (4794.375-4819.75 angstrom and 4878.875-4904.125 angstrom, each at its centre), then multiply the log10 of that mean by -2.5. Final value 0.23 mag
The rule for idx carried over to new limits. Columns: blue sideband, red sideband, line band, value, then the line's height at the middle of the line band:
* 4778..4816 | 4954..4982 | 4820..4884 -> 0.05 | 28.9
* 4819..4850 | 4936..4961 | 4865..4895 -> 0.03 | 29.3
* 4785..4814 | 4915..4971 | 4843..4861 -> 0.12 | 29.2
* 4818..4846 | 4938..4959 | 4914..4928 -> 0.04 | 29.4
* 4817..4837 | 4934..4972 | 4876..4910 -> -0.01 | 28.9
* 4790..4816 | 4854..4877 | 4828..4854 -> -0.09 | 26.7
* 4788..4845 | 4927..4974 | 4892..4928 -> 0.01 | 29.1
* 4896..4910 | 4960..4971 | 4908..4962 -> -0.02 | 28.4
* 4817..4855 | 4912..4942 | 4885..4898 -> -0.02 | 28.8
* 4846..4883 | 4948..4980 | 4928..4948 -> -0.05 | 27.9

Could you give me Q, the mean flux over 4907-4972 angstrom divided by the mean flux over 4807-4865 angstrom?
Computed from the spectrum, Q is 1.0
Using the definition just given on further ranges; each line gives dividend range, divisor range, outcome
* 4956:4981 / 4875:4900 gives 0.96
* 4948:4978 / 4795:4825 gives 0.97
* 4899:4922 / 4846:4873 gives 1.14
